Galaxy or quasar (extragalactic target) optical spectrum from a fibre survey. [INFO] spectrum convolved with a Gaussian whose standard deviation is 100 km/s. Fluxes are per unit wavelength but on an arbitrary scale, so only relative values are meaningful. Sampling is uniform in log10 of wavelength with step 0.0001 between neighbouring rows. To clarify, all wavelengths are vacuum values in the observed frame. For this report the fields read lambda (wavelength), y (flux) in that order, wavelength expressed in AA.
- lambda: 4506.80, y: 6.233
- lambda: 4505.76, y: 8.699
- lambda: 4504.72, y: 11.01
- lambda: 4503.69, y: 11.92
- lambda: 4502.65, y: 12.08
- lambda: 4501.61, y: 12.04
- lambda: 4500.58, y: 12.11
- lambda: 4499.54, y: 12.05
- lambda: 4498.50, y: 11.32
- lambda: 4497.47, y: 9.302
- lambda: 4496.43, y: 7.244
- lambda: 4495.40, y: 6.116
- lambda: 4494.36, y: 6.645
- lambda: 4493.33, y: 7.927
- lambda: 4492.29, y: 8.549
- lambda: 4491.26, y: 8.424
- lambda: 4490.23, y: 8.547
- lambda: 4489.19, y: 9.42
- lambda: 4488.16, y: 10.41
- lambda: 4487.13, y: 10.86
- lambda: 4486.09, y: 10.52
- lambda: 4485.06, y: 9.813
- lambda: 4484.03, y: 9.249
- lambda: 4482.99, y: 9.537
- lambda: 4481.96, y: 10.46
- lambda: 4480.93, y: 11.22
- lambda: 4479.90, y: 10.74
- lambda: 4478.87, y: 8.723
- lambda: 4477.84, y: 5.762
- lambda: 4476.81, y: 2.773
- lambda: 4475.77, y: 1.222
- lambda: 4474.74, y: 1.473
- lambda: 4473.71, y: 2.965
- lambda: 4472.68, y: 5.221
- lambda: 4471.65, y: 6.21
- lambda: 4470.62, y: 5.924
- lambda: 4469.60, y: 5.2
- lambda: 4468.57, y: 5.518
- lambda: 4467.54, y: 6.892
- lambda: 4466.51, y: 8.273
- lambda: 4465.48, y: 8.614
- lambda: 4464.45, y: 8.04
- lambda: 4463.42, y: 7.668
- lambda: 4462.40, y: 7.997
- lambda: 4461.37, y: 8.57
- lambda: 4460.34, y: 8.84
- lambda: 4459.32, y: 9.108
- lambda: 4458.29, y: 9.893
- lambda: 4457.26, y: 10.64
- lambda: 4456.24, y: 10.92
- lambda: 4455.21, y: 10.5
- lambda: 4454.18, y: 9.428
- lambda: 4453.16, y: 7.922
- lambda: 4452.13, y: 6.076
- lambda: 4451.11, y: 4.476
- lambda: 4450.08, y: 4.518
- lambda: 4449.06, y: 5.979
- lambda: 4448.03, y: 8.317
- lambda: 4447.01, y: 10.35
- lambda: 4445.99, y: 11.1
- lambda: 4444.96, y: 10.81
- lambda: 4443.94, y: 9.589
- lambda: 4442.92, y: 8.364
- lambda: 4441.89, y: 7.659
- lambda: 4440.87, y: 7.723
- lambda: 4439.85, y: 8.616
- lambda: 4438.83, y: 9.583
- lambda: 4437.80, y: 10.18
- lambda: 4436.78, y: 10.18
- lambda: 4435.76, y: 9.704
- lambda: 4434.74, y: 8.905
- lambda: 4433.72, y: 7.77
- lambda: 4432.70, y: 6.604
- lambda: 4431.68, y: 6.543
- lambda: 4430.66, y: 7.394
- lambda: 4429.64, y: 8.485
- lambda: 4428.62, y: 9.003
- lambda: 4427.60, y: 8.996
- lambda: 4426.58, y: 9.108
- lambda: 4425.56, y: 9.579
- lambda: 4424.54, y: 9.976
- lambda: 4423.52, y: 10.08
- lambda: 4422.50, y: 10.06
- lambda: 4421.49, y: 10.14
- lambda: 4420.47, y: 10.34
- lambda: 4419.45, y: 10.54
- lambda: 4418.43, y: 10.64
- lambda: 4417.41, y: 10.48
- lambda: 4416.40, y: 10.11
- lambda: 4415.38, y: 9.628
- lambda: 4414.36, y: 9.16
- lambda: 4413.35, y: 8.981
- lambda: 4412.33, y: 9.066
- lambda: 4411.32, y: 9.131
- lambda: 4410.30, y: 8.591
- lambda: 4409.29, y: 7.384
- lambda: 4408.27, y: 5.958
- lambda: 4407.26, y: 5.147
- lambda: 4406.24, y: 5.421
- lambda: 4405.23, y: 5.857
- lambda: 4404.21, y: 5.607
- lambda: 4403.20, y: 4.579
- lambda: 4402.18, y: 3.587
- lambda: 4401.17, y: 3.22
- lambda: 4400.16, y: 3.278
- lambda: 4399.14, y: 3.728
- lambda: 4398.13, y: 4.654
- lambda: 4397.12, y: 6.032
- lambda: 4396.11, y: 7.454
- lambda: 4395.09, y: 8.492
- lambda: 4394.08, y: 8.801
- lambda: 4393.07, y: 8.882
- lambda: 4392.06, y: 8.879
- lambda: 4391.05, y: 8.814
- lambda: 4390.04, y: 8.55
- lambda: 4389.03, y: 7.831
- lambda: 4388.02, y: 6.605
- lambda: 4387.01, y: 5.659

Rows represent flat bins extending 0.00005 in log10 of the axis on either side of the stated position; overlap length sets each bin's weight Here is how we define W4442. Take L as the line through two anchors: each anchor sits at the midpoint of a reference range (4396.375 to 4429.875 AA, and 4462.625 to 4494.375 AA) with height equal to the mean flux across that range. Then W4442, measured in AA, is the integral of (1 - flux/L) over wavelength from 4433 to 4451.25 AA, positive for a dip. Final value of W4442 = -2.2 AA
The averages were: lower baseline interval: 7.77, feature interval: 8.61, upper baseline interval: 7.53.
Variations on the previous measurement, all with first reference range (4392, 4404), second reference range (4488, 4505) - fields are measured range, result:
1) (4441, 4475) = 1.7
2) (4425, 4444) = -3.5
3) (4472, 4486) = 3.2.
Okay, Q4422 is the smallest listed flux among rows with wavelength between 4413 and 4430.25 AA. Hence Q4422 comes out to 8.485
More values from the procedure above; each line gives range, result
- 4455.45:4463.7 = 7.668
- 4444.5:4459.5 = 4.476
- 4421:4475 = 1.473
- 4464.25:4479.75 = 1.222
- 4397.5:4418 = 3.22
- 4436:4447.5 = 7.659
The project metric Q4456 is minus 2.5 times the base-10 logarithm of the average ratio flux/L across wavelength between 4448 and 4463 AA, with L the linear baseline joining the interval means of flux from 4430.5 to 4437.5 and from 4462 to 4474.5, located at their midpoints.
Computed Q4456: -0.162 mag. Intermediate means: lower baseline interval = 8.27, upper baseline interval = 6.42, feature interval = 8.21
